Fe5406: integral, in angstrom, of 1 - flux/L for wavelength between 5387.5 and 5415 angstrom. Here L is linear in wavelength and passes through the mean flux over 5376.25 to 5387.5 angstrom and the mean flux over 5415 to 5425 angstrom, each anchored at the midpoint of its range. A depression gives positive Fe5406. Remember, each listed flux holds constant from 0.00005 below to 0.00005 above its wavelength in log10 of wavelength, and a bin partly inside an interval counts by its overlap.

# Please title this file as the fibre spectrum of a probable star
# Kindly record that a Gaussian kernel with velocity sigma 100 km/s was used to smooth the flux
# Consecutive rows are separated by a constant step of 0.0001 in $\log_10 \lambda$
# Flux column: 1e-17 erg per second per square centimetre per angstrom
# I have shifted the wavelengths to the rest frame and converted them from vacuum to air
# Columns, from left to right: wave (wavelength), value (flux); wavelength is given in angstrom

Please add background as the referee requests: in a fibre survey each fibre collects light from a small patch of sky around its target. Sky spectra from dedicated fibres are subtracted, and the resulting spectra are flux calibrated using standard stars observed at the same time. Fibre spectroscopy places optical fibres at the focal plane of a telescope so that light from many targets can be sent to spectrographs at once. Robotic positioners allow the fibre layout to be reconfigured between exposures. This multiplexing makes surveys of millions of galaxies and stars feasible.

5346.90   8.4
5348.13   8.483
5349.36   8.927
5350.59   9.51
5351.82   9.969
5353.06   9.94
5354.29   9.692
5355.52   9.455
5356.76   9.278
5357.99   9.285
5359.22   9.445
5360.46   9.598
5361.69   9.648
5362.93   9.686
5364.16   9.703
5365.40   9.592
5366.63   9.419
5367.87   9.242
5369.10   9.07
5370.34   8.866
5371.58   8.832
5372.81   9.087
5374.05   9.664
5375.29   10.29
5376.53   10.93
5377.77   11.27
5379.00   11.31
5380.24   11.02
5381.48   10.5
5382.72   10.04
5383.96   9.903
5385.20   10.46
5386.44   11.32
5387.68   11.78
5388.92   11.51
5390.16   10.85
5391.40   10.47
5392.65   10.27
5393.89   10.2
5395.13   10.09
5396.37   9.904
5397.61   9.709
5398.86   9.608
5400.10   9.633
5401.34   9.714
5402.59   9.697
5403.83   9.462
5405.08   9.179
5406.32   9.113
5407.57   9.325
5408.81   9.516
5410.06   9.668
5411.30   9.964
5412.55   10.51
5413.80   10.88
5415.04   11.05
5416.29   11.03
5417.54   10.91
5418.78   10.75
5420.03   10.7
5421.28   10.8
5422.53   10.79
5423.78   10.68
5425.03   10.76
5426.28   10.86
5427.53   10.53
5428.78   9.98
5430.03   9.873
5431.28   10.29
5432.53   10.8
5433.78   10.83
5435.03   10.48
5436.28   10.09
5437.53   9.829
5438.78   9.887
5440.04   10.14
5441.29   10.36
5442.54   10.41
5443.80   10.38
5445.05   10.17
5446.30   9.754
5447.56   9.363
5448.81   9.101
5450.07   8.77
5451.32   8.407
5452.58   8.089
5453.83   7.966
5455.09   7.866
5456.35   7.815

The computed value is 1.94 angstrom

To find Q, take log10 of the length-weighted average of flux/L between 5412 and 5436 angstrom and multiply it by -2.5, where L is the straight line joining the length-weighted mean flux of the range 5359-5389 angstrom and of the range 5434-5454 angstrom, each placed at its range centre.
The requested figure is -0.09 mag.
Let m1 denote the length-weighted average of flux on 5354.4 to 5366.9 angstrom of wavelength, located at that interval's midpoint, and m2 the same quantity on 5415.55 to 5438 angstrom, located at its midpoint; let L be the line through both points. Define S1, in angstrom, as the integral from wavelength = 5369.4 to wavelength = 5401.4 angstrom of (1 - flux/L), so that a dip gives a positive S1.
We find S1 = -1.2 angstrom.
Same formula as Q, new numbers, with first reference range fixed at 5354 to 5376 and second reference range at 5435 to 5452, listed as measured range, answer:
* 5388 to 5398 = -0.10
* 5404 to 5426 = -0.07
